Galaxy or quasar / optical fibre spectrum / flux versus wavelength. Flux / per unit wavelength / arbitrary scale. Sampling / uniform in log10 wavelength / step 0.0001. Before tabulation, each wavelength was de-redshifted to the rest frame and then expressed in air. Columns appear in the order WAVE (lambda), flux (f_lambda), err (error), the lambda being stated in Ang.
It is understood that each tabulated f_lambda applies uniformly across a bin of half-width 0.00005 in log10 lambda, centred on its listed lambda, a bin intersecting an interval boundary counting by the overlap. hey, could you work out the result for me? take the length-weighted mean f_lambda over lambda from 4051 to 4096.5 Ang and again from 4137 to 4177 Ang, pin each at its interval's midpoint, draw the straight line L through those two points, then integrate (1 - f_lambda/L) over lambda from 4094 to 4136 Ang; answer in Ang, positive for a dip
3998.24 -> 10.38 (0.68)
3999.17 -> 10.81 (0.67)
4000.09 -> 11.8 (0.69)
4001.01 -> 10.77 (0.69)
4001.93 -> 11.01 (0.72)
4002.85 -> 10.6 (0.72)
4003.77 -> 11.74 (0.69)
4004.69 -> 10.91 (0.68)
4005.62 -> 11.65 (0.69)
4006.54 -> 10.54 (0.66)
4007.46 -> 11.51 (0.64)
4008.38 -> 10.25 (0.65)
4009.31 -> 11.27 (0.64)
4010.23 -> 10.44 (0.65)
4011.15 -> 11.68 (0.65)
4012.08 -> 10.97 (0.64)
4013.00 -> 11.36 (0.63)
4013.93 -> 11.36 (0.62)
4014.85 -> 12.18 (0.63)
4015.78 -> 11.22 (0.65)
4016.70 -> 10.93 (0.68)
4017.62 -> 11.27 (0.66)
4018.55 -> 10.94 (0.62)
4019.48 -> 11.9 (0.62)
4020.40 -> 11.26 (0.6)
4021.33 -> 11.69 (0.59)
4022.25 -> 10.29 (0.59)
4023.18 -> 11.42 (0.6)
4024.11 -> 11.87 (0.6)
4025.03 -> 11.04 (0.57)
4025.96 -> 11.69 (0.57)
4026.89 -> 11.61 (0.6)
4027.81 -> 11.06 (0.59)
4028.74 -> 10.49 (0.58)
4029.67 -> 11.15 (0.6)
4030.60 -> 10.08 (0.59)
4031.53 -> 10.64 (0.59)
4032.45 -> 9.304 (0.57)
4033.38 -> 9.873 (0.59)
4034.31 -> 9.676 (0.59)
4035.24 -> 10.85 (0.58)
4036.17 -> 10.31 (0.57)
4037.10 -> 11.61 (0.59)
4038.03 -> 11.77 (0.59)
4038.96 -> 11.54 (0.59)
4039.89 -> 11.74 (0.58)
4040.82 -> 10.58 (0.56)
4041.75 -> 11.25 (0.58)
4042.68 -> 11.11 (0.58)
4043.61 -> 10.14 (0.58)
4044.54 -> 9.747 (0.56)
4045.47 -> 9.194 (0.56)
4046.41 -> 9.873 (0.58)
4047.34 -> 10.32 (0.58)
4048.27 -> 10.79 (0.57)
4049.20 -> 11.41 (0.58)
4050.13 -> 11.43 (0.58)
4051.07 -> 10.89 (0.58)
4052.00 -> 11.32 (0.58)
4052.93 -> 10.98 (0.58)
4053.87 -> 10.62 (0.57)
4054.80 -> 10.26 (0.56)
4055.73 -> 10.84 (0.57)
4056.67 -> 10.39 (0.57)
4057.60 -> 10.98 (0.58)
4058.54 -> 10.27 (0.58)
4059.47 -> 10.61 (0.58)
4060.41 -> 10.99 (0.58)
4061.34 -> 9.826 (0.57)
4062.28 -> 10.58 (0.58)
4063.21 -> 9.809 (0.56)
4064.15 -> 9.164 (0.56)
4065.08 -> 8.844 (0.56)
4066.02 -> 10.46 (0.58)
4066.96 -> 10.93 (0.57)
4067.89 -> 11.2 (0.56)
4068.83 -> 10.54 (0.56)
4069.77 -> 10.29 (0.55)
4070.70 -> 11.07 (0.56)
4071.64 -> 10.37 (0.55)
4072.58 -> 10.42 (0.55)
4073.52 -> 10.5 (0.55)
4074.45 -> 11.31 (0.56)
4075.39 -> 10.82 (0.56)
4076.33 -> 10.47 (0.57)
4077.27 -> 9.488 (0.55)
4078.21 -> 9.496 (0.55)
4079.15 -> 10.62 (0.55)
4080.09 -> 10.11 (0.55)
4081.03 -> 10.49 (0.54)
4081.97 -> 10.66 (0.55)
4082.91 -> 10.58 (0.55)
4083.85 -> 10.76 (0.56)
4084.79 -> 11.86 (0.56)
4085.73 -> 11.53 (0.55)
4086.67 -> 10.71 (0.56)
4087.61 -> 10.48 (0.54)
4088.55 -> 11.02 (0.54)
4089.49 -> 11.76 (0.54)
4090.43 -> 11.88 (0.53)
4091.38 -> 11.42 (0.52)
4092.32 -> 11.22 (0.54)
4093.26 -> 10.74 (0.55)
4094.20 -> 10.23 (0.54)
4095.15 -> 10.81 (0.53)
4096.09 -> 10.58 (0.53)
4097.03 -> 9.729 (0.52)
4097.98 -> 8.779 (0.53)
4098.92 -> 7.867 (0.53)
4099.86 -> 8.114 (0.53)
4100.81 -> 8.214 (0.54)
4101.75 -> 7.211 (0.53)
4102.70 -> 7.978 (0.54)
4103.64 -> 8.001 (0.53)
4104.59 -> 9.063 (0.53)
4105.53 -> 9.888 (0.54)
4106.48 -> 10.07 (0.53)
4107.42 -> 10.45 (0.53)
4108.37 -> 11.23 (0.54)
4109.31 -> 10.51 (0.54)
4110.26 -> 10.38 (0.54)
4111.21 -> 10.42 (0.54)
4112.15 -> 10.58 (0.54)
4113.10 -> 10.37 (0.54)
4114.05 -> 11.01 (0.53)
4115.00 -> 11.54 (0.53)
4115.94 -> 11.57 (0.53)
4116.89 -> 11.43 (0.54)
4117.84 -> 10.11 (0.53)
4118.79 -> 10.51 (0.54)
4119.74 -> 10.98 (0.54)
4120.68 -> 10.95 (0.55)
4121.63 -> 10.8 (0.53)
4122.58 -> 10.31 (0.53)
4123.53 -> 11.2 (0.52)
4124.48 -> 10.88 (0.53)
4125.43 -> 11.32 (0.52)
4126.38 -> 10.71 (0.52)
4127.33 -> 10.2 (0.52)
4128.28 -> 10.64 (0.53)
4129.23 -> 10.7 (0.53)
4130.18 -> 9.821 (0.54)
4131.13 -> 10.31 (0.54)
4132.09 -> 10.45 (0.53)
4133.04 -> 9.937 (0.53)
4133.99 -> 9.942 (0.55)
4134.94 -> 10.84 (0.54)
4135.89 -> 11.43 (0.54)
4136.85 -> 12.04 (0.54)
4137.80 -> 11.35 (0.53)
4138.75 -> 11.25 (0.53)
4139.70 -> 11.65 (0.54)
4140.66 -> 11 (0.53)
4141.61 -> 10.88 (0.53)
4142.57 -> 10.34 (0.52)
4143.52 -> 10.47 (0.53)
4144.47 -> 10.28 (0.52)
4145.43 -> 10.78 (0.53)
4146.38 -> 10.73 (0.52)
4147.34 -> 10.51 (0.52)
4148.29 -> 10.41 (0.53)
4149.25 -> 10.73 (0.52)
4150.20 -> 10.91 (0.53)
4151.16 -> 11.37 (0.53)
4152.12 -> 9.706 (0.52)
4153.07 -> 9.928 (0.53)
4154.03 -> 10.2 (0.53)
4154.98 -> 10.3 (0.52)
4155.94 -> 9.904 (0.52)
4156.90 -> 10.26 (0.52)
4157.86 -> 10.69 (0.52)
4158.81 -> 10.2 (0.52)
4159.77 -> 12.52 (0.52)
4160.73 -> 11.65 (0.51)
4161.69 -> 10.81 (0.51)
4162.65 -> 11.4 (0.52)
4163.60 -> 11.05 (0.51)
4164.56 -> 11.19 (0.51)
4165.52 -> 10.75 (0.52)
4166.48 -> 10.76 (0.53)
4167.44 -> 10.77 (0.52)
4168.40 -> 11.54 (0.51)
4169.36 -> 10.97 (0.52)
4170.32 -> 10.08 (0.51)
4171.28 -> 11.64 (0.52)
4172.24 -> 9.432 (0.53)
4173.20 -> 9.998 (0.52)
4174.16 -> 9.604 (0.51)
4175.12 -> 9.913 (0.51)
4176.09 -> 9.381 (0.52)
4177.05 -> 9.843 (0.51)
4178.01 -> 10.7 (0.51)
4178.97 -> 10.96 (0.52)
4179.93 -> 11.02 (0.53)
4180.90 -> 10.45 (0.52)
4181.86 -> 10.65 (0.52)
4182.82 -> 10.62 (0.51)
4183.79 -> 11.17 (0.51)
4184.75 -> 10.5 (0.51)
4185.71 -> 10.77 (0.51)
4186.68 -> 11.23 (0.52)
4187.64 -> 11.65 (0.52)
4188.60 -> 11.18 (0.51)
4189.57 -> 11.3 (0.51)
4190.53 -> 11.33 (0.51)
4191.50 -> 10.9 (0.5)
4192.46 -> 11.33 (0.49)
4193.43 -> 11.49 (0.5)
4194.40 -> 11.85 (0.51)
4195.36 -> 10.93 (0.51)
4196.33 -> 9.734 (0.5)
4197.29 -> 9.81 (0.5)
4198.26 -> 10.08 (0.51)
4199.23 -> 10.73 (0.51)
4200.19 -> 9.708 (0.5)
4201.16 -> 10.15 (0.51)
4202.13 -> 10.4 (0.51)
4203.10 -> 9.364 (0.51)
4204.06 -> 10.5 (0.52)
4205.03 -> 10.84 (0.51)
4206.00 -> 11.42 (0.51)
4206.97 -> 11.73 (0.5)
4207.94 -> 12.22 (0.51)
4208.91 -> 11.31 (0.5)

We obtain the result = 1.9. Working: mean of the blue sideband 10.6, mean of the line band 10.2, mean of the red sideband 10.7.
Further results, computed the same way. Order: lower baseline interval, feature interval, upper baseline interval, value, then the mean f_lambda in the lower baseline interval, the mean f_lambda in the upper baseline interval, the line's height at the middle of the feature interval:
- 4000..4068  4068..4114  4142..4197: 2.29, 10.8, 10.7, 10.8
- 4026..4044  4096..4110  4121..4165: 2.09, 10.8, 10.7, 10.8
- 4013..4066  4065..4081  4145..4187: 0.42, 10.8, 10.6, 10.7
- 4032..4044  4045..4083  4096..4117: -0.36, 10.8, 9.74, 10.4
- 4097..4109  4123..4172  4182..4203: -4.52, 8.96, 10.8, 9.86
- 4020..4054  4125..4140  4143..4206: -0.10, 10.8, 10.7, 10.7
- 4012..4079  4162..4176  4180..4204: 0.14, 10.7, 10.7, 10.7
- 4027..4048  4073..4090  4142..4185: -0.19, 10.6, 10.6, 10.6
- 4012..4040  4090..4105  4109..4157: 1.84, 11.1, 10.7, 10.8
